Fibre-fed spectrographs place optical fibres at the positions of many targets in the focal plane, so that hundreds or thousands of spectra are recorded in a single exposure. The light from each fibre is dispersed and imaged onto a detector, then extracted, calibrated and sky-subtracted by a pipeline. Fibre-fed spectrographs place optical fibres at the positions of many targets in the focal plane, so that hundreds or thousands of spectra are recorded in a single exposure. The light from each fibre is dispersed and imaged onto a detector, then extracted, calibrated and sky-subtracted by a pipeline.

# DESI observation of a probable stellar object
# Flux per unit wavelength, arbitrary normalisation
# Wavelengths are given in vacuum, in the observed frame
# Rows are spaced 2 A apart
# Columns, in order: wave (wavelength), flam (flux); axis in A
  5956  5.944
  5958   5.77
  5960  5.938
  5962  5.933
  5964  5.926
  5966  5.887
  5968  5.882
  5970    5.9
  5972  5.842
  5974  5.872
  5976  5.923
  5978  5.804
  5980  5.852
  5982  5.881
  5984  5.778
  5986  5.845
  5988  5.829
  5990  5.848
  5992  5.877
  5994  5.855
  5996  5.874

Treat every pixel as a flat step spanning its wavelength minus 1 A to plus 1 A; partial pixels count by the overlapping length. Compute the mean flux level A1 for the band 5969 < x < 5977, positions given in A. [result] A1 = 5.88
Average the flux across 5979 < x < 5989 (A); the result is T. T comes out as 5.84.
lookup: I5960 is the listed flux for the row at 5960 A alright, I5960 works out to 5.938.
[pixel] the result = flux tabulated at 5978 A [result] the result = 5.804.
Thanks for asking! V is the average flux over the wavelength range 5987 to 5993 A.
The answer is 5.85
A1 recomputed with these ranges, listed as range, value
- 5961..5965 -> 5.93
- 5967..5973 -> 5.87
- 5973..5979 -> 5.87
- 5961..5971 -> 5.91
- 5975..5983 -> 5.87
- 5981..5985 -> 5.83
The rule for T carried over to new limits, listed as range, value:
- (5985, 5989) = 5.84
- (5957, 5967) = 5.89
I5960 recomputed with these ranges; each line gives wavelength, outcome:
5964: 5.926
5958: 5.77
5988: 5.829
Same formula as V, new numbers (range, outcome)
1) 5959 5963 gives 5.94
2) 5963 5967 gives 5.91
